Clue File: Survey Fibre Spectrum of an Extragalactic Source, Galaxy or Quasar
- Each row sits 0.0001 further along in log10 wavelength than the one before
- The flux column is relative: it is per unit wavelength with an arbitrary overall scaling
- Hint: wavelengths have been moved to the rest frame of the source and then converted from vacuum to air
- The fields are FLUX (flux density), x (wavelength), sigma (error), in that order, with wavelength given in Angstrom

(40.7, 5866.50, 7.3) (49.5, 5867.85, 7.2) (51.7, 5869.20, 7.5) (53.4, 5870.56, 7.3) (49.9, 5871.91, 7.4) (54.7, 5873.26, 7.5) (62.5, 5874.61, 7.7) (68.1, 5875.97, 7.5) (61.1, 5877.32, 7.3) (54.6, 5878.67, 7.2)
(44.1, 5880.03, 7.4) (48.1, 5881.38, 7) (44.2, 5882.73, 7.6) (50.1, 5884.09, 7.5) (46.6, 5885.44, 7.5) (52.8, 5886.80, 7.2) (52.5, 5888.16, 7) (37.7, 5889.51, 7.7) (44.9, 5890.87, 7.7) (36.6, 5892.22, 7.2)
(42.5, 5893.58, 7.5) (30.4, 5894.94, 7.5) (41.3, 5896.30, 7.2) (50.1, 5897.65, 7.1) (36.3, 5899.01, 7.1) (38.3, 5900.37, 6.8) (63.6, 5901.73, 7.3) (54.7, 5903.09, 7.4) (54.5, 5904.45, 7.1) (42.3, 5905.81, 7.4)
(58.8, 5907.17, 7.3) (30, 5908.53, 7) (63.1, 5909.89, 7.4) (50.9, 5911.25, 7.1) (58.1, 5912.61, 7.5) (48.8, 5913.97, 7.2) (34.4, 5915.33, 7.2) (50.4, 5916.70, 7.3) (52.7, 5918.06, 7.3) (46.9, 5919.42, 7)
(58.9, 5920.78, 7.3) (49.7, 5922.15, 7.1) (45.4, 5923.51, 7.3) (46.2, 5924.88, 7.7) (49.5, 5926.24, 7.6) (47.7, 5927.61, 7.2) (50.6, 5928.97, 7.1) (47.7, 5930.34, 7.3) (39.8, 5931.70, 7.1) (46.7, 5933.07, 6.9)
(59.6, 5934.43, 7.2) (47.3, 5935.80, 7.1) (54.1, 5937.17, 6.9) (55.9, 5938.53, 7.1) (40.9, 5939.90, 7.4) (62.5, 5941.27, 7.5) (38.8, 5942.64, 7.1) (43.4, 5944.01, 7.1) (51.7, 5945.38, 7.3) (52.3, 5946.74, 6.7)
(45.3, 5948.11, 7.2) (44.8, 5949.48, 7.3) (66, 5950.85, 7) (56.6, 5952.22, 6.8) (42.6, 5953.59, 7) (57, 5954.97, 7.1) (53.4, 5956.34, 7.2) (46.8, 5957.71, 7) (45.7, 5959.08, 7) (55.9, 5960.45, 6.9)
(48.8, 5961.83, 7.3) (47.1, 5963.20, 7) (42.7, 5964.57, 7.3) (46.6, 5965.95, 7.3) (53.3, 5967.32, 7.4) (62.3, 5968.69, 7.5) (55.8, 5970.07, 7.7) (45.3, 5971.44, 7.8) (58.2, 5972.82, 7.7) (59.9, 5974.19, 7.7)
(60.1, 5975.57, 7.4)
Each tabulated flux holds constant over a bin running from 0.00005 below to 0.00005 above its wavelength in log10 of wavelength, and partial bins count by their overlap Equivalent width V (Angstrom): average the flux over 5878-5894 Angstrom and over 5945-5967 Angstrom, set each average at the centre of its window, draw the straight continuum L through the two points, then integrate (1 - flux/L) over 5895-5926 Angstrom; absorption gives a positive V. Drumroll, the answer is -0.55 Angstrom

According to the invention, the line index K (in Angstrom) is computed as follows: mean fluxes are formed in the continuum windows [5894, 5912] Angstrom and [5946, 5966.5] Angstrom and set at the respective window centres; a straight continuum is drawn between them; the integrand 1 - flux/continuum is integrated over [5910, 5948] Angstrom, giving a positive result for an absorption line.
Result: -0.6 Angstrom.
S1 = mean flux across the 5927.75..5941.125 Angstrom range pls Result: 49.7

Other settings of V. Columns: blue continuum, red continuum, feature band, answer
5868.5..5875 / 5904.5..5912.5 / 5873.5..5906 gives 2.35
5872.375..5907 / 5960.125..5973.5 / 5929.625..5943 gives 0.20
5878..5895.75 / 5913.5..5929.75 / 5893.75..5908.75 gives 0.18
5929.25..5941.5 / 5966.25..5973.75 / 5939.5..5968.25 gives 1.49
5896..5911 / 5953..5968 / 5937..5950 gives 0.04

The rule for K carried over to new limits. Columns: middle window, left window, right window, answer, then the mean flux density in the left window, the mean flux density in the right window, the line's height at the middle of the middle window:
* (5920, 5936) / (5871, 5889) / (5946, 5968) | 0.67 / 52.9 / 50.3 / 51.3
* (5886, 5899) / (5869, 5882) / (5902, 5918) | 2.40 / 54.9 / 50.1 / 52.6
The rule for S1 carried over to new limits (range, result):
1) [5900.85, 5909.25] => 50.4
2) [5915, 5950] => 48.7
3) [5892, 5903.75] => 44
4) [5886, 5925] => 47.3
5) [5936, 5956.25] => 50.8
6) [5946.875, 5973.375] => 51.2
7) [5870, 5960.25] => 49.4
